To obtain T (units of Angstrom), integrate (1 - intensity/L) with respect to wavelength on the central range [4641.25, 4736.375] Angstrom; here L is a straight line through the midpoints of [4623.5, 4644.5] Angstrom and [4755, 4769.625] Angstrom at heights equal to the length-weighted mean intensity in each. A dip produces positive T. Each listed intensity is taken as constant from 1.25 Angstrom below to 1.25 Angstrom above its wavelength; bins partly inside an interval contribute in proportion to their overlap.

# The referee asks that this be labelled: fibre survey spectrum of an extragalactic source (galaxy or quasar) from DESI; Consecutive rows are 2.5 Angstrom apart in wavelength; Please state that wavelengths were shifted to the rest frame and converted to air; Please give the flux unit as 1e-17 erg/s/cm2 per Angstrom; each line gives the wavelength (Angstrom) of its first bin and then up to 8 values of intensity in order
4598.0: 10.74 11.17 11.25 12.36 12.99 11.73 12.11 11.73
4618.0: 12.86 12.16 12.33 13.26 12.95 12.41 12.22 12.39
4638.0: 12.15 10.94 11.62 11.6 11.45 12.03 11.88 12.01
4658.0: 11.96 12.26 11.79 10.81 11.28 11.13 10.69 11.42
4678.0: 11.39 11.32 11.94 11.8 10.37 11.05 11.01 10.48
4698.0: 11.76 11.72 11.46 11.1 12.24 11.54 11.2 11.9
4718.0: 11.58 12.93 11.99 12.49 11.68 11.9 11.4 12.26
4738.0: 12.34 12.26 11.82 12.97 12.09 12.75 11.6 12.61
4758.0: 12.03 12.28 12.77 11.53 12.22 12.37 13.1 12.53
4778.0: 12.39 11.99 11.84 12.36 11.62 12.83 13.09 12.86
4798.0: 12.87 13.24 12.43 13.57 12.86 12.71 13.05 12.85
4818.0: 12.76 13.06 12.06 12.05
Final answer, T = 5.0 Angstrom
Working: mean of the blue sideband 12.2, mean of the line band 11.6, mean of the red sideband 12.2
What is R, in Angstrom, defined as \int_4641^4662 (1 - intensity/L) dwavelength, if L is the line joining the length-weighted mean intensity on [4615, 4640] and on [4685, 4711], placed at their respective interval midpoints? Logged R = 0.4 Angstrom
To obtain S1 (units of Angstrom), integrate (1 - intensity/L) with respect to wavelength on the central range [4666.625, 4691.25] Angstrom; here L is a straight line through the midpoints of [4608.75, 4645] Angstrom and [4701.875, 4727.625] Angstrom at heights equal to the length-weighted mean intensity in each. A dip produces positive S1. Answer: 1.5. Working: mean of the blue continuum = 12.2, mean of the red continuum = 11.8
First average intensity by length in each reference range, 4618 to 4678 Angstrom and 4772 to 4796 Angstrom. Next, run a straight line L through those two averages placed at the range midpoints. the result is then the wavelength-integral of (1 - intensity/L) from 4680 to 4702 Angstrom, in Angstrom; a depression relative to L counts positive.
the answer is 1.4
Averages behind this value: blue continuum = 11.9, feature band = 11.3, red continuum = 12.4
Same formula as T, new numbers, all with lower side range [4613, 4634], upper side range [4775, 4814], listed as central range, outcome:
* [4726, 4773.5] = 1.5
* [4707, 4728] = 1.0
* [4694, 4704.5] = 1.0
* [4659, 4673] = 1.3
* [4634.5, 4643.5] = 0.5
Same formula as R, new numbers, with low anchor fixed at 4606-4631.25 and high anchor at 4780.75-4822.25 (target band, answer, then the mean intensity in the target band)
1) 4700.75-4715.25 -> 1.19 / 11.5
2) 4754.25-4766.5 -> 0.39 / 12.3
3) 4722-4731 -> 0.42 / 12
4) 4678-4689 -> 1.02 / 11.4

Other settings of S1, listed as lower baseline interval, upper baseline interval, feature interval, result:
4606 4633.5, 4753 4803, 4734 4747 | 0.1 Angstrom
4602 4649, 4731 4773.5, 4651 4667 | 0.5 Angstrom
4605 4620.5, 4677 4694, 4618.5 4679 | -0.3 Angstrom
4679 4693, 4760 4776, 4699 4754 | -0.6 Angstrom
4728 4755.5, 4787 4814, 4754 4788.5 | 0.6 Angstrom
